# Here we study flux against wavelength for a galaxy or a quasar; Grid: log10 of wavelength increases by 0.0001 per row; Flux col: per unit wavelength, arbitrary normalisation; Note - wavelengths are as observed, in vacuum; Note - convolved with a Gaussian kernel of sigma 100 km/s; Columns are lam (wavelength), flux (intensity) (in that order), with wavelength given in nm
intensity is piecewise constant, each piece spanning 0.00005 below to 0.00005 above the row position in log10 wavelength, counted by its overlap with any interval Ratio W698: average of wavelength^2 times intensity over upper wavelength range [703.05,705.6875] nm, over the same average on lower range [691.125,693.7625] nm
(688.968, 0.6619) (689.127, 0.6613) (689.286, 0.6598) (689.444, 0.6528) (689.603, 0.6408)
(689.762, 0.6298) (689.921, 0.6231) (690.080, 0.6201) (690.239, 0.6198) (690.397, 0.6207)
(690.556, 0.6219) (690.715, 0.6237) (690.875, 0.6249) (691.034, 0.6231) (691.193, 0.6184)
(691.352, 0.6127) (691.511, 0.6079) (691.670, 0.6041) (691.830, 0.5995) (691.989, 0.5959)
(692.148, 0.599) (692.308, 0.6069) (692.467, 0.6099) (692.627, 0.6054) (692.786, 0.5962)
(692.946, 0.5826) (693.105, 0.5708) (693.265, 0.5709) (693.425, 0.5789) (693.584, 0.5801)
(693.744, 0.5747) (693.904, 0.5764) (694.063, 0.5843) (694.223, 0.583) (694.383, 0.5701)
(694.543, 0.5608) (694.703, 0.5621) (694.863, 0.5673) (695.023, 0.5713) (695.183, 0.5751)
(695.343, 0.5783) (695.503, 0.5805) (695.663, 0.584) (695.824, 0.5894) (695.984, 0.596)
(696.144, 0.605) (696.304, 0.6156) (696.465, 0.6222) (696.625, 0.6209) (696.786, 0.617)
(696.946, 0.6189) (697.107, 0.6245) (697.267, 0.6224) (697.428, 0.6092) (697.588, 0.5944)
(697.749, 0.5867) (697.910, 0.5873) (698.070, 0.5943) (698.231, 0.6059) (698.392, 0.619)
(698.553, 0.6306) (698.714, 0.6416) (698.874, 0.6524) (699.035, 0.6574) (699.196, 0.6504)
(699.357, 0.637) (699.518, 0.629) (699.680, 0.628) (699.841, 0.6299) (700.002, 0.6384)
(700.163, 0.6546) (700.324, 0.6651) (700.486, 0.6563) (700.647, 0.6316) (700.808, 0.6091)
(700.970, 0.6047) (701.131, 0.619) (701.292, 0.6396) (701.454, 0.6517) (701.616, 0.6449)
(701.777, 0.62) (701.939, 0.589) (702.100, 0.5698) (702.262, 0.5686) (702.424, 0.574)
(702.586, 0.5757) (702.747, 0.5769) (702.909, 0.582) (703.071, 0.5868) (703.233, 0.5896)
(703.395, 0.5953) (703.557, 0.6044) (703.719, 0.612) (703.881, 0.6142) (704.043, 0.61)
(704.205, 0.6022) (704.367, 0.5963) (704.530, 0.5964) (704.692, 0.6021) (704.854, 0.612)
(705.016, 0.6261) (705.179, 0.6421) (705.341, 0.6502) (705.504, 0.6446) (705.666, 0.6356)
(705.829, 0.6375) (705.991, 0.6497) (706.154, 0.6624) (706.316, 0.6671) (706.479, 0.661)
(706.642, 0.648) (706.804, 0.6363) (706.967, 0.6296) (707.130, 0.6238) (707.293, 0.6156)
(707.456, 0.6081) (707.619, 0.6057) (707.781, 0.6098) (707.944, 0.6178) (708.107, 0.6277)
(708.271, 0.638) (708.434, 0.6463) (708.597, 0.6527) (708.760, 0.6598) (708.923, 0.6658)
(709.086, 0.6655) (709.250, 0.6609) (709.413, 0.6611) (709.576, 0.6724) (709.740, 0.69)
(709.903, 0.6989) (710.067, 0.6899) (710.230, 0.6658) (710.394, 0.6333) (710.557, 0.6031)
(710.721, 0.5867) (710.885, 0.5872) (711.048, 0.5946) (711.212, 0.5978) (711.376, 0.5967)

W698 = 1.1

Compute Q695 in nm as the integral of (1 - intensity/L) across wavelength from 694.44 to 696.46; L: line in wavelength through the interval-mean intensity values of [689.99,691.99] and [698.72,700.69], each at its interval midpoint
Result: 0.15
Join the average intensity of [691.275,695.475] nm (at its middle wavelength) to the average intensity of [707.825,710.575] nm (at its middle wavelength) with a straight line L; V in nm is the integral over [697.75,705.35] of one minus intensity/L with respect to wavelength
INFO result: 0.074 nm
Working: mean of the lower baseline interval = 0.585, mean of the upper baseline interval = 0.656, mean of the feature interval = 0.616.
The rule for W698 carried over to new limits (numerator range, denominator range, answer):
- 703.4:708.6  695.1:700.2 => 1.04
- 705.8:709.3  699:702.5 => 1.04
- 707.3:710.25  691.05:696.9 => 1.15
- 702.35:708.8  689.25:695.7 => 1.08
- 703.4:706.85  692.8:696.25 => 1.12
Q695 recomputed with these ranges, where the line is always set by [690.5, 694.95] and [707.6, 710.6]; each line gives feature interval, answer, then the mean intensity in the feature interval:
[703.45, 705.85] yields 0.07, 0.618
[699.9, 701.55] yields -0.04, 0.637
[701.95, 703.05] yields 0.09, 0.576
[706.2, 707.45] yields 0.01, 0.639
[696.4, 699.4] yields -0.04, 0.621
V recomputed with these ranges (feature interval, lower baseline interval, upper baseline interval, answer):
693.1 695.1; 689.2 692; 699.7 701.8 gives 0.173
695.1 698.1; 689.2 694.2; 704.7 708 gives 0.073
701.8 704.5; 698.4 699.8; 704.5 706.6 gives 0.202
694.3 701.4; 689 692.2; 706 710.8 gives 0.222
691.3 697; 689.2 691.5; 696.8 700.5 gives 0.332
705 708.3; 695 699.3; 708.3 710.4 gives 0.096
